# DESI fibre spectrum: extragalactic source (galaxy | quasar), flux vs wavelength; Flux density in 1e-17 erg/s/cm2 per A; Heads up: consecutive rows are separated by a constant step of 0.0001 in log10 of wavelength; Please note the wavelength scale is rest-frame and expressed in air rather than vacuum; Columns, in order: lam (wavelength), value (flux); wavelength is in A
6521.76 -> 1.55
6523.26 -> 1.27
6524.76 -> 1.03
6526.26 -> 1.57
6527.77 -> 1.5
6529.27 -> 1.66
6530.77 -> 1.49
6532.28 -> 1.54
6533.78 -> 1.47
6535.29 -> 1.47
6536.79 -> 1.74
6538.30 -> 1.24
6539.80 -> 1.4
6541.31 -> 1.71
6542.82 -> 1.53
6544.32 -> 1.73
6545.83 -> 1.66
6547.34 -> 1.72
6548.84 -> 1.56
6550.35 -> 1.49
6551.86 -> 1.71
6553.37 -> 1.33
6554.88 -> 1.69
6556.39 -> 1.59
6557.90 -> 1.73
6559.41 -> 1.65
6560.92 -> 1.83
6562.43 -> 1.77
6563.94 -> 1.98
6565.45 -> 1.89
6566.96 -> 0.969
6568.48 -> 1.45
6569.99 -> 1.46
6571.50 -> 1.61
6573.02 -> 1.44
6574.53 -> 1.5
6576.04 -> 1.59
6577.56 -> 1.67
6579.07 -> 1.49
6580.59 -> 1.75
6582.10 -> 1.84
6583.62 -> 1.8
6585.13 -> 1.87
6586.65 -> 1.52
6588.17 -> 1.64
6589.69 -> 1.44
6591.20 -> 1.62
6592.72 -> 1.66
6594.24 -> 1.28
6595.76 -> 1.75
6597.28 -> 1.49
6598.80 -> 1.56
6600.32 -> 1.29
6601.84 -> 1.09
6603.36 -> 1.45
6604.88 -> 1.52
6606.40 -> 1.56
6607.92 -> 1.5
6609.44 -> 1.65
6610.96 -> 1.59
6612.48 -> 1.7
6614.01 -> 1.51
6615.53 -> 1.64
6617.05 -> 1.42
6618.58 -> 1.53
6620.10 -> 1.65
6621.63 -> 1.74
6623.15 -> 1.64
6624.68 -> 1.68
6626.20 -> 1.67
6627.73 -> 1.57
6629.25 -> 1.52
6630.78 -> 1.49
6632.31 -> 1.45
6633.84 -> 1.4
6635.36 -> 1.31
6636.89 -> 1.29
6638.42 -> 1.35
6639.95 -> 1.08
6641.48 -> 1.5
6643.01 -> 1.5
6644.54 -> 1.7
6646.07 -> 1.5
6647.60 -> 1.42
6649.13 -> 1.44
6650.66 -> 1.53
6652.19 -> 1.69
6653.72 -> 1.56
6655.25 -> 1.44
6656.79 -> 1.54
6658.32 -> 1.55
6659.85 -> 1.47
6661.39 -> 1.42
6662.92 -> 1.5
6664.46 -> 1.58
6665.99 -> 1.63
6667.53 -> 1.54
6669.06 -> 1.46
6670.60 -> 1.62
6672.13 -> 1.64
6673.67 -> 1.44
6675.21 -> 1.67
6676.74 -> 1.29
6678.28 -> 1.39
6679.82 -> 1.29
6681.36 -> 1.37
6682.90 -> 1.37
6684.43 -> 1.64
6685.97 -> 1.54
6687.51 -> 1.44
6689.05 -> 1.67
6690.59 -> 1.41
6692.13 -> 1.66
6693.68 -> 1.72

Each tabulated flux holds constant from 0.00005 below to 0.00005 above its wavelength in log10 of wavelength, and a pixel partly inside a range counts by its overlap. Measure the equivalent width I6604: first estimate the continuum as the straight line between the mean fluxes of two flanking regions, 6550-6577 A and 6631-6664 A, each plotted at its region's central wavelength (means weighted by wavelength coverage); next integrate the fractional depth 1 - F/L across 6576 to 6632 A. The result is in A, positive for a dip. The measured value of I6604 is -1.7 A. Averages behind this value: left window 1.6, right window 1.46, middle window 1.58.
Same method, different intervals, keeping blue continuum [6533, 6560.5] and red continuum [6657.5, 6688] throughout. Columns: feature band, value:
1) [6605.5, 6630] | -1.1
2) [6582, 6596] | -0.7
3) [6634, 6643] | 1.1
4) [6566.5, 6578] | 0.7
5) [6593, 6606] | 0.9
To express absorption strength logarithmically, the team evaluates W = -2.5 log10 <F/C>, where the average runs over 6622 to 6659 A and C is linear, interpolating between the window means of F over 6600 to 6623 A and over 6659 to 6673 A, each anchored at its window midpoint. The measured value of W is 0.03 mag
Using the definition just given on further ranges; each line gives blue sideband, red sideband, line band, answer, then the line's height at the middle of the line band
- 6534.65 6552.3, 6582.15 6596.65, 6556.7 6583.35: -0.013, 1.61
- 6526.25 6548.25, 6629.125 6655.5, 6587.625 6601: -0.016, 1.5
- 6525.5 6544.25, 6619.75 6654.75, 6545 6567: -0.090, 1.53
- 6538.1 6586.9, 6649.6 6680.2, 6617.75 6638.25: 0.017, 1.55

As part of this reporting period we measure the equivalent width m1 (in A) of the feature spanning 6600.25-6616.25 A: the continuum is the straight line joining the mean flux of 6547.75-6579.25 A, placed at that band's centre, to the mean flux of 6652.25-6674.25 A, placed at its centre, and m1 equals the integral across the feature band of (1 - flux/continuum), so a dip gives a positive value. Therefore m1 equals 0.6 A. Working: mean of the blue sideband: 1.59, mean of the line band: 1.51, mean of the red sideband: 1.53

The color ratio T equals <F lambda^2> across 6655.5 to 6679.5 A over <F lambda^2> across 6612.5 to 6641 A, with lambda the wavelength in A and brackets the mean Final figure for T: 1.0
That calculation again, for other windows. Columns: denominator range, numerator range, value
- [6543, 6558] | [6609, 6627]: 1.02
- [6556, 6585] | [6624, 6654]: 0.92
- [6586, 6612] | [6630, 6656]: 0.97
